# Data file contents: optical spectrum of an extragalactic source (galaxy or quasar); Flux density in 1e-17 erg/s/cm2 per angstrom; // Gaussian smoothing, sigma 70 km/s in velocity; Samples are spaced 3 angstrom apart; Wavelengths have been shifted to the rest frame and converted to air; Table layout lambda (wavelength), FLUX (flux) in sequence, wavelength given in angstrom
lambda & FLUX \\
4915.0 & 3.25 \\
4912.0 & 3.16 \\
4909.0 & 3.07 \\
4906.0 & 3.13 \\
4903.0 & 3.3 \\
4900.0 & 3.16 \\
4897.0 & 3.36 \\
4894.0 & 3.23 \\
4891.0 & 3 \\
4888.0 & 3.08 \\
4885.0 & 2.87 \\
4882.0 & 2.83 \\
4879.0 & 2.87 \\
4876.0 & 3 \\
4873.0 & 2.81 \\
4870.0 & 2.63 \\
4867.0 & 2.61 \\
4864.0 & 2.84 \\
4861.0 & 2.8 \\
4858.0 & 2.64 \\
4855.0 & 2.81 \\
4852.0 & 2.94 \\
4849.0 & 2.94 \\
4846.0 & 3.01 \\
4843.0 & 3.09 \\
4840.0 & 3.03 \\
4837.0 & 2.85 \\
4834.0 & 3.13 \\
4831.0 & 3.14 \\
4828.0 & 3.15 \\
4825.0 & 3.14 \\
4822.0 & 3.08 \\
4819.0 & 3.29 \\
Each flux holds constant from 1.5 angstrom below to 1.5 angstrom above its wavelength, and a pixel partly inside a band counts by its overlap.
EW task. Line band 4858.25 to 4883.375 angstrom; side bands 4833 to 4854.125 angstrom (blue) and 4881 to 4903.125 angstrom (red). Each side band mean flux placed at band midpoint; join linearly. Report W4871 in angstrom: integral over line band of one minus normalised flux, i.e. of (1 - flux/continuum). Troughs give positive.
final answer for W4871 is 2.1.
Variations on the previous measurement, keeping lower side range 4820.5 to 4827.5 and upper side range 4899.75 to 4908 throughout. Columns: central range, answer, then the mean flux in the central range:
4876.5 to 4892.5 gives 1.2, 2.93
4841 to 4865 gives 2.0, 2.89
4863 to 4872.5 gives 1.4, 2.7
